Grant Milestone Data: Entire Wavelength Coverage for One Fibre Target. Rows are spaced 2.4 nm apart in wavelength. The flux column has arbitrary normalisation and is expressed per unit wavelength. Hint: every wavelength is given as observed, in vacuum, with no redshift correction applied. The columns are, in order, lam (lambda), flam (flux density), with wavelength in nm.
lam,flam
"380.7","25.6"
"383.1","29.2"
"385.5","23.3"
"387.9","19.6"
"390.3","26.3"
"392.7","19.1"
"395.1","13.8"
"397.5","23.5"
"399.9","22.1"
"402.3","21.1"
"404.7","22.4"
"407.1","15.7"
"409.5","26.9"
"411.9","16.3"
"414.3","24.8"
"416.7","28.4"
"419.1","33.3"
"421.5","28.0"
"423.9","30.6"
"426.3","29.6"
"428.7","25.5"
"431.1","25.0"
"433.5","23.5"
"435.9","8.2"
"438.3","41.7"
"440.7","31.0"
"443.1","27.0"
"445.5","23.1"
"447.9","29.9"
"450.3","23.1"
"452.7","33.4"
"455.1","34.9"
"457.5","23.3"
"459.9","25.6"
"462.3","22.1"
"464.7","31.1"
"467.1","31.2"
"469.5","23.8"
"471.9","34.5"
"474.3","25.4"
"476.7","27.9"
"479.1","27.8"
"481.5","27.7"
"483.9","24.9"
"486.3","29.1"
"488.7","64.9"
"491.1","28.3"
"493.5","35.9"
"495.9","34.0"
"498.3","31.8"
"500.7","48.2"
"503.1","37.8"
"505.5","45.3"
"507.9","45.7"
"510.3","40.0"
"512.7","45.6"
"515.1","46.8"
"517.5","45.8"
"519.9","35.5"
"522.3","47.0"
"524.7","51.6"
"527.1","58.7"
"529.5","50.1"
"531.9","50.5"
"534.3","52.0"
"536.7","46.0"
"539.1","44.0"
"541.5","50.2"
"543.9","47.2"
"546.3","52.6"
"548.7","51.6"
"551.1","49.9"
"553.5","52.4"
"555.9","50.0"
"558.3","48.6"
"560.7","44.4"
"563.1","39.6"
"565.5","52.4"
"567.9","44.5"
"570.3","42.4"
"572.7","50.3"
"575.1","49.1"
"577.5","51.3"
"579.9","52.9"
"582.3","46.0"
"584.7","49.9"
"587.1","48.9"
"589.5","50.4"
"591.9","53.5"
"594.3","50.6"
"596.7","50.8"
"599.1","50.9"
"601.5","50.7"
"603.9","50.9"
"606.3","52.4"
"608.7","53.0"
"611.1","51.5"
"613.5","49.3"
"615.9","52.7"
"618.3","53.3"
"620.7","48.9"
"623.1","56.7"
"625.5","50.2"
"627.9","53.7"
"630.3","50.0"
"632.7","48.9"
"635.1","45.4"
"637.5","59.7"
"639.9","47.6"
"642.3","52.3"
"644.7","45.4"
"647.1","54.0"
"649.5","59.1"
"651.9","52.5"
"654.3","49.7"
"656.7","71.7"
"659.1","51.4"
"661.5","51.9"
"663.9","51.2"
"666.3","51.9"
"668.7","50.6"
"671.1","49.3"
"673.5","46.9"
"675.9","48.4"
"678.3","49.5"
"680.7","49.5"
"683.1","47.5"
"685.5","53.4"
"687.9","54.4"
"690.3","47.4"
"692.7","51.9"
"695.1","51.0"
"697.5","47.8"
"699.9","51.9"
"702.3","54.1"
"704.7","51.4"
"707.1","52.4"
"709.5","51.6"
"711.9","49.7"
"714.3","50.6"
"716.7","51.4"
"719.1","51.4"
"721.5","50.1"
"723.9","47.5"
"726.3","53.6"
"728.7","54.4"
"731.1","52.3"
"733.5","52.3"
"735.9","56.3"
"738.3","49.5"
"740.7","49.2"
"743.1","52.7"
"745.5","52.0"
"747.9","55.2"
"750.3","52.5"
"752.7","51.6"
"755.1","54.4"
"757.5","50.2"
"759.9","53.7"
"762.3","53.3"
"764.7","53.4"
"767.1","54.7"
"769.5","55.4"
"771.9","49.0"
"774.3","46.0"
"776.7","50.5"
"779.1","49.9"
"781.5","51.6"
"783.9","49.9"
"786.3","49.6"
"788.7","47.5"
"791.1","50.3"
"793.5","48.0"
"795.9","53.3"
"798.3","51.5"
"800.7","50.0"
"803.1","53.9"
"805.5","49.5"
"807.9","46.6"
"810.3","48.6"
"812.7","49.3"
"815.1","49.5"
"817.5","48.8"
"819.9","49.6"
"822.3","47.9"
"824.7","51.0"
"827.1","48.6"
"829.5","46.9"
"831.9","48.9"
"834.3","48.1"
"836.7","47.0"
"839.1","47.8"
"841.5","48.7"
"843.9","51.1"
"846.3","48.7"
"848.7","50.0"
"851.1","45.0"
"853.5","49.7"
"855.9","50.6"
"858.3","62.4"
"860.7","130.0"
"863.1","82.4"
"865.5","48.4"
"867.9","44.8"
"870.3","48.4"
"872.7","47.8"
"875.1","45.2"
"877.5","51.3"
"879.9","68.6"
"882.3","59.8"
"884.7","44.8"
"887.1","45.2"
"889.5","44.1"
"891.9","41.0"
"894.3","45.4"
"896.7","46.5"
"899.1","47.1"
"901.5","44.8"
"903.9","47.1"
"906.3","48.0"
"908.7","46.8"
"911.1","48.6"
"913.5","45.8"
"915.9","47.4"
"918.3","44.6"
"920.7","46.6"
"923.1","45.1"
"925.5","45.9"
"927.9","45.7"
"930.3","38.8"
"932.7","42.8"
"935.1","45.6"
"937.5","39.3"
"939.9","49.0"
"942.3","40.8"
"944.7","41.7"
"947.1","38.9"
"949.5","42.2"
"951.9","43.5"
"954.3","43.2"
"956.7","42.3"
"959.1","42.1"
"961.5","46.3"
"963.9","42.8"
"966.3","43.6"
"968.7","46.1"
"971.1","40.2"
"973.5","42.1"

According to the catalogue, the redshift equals 0.31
